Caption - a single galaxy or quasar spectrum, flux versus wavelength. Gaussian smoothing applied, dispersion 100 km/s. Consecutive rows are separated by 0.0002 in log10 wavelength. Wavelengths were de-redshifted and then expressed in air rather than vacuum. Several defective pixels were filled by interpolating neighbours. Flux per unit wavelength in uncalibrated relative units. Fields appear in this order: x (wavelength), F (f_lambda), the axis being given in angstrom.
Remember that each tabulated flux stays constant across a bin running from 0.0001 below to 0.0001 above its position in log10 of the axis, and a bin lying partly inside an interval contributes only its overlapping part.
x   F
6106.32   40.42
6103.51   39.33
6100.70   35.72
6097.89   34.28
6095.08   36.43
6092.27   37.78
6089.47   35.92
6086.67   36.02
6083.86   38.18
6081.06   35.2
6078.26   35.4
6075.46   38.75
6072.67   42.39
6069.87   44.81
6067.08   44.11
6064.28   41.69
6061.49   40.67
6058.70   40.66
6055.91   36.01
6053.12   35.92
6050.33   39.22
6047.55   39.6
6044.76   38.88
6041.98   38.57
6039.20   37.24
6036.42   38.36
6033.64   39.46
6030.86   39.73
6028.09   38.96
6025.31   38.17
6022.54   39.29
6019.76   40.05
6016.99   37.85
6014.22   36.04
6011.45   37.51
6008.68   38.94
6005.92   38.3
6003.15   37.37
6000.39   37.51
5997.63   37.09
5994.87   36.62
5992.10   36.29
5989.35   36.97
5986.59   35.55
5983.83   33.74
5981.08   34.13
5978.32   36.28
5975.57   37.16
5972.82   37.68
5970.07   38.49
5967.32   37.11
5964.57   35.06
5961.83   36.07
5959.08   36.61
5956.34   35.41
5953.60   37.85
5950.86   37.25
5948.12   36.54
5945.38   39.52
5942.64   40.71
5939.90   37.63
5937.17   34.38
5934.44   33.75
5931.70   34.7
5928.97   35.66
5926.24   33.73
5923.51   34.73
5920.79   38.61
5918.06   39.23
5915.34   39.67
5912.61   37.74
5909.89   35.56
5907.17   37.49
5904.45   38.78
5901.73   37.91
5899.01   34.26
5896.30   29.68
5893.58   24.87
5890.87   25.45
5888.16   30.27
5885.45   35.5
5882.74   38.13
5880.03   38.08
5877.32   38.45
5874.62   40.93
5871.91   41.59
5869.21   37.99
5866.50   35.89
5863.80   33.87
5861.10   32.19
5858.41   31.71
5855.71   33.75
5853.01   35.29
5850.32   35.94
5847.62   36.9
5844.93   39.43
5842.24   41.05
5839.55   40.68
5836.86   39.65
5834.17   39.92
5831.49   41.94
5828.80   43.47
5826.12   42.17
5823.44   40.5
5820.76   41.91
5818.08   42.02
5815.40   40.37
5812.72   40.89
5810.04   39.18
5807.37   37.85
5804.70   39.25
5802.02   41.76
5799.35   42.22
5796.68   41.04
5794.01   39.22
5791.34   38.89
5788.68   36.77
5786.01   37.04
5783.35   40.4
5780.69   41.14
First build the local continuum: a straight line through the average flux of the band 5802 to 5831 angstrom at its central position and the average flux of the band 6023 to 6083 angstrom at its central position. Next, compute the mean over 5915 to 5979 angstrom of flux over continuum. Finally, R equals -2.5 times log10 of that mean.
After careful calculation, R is 0.09 mag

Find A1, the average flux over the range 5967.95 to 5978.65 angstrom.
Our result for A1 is 37.5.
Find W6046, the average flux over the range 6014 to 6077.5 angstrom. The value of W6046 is 39.4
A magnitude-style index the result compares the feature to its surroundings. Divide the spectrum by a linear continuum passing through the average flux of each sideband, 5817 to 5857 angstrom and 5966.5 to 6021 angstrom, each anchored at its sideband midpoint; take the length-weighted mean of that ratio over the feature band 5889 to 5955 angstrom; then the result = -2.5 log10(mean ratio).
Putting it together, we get 0.08 mag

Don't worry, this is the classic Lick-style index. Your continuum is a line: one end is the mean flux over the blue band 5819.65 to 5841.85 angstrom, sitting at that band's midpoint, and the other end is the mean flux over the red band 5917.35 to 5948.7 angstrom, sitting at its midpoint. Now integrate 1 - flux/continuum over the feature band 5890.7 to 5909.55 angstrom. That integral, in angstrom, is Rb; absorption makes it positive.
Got 2.4 angstrom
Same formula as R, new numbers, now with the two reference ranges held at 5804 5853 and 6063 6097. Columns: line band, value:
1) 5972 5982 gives 0.086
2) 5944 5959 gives 0.062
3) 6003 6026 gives 0.026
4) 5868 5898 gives 0.151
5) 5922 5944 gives 0.111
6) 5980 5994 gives 0.112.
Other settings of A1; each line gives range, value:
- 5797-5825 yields 40.6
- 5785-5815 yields 39.5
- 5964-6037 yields 37.4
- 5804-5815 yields 39.4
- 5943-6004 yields 36.7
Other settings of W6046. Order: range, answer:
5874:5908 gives 34.4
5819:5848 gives 40.8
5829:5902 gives 36.1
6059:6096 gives 39.1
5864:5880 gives 38.5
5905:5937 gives 36.4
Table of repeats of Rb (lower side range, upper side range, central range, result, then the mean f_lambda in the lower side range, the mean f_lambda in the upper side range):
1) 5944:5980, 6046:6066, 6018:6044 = -0.2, 37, 39.2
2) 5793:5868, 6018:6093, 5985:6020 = 1.5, 38.9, 38.9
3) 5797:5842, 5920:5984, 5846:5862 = 2.1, 40.9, 36.4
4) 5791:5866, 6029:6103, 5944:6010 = 3.2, 39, 38.5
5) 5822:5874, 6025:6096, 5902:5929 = 0.8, 38.1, 38.8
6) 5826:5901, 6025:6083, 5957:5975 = 0.5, 36.3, 39.2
